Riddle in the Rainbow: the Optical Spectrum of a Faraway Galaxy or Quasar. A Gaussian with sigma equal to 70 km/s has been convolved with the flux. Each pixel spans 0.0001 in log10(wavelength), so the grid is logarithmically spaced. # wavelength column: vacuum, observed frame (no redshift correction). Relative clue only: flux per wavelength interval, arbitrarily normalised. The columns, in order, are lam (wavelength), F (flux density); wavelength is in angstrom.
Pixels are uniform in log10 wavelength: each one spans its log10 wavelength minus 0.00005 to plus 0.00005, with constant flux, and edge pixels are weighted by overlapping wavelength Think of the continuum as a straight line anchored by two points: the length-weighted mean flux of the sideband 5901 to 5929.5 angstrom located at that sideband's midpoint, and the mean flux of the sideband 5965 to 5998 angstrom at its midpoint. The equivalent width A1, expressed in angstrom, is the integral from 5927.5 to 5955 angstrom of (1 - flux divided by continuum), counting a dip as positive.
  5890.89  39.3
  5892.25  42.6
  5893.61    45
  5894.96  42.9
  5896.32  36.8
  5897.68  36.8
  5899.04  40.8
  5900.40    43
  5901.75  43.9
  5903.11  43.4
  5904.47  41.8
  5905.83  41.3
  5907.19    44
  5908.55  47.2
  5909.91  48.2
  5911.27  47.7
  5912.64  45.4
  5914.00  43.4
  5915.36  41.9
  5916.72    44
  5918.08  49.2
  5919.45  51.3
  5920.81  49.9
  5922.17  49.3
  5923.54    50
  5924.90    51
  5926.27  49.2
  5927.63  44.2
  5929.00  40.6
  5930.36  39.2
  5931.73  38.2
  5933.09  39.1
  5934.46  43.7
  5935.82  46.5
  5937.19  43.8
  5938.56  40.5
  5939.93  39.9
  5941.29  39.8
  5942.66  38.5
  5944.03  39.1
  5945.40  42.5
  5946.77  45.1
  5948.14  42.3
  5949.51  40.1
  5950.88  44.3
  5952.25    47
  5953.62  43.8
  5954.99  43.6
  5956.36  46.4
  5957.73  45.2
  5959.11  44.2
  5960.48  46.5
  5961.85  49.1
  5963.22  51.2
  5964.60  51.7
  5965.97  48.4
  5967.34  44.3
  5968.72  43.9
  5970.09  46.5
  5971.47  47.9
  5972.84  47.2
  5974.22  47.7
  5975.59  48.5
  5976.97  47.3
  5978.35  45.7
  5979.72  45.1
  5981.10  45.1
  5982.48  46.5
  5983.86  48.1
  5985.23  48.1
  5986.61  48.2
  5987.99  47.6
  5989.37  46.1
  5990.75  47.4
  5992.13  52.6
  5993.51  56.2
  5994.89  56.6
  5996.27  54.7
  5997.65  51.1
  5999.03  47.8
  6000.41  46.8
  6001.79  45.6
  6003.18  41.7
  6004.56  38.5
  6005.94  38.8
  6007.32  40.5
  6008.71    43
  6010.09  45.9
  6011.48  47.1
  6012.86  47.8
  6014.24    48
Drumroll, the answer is 3.0 angstrom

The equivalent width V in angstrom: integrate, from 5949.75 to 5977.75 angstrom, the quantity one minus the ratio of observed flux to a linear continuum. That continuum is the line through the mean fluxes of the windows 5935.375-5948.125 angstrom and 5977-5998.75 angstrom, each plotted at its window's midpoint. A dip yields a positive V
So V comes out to -0.86 angstrom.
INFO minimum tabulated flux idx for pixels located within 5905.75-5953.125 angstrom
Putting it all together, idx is 38.2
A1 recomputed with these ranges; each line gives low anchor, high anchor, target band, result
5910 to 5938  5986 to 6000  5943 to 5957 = 1.2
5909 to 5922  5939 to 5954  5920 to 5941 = 0.1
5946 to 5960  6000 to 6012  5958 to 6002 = -4.7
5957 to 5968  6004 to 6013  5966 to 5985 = -0.1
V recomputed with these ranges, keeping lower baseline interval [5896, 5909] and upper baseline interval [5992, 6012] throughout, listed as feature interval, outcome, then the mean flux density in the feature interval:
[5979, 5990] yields -0.18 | 46.9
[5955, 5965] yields -0.56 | 47.3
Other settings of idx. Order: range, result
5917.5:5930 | 40.6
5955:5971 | 43.9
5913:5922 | 41.9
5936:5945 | 38.5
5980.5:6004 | 41.7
